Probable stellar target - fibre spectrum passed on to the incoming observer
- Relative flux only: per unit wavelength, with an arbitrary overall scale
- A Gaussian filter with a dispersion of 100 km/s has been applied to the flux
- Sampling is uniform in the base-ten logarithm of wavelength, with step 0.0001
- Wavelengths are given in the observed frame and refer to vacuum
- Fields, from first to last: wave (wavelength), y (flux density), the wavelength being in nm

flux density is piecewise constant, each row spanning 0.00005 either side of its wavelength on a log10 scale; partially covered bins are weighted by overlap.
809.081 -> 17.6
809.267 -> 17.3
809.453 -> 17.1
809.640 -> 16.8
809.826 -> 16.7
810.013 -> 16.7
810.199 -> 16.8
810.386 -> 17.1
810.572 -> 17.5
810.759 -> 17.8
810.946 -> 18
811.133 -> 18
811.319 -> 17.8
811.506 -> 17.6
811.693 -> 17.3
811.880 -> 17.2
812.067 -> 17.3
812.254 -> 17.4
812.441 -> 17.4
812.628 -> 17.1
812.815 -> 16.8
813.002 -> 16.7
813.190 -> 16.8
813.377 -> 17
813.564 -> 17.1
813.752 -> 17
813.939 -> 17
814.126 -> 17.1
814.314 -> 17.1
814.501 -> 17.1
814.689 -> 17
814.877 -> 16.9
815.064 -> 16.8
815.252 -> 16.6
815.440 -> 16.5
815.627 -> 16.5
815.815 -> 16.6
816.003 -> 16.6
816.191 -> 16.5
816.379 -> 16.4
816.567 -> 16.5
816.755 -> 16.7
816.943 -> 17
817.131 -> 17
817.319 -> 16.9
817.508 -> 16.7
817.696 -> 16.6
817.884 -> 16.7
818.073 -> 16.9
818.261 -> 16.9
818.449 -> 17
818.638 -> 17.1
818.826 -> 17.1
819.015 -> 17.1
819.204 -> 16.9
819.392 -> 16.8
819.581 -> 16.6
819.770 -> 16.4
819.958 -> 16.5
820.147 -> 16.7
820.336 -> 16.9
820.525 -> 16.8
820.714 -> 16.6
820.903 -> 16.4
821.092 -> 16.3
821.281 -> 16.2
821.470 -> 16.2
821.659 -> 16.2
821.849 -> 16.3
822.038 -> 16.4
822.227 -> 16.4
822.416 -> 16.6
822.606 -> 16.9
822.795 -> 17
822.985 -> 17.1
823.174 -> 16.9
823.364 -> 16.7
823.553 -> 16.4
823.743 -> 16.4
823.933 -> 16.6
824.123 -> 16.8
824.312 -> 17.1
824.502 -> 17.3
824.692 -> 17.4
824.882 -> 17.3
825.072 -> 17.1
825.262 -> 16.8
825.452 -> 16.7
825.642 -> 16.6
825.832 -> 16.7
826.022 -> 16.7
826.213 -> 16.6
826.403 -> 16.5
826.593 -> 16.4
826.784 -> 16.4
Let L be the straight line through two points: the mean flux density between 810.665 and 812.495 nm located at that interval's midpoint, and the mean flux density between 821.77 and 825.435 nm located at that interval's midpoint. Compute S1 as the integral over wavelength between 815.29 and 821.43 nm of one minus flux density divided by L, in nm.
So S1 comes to 0.16 nm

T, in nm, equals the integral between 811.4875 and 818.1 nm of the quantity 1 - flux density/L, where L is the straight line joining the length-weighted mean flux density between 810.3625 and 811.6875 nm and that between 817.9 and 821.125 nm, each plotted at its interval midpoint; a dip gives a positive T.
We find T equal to 0.15 nm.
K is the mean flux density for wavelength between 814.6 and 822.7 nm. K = 16.7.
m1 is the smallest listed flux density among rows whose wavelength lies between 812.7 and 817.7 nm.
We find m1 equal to 16.4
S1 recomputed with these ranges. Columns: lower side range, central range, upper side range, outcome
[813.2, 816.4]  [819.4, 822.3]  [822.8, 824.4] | 0.054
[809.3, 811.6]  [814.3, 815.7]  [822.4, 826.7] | 0.029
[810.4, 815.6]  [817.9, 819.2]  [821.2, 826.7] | -0.004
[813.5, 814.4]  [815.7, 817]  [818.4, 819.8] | 0.028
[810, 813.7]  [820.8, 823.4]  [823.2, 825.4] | 0.065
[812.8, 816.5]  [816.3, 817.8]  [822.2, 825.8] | 0.008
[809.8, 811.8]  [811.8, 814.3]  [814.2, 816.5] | 0.000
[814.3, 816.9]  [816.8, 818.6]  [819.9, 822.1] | -0.028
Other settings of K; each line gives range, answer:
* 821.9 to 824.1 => 16.7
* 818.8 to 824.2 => 16.6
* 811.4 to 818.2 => 16.9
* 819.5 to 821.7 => 16.5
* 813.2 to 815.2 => 17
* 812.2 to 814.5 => 17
